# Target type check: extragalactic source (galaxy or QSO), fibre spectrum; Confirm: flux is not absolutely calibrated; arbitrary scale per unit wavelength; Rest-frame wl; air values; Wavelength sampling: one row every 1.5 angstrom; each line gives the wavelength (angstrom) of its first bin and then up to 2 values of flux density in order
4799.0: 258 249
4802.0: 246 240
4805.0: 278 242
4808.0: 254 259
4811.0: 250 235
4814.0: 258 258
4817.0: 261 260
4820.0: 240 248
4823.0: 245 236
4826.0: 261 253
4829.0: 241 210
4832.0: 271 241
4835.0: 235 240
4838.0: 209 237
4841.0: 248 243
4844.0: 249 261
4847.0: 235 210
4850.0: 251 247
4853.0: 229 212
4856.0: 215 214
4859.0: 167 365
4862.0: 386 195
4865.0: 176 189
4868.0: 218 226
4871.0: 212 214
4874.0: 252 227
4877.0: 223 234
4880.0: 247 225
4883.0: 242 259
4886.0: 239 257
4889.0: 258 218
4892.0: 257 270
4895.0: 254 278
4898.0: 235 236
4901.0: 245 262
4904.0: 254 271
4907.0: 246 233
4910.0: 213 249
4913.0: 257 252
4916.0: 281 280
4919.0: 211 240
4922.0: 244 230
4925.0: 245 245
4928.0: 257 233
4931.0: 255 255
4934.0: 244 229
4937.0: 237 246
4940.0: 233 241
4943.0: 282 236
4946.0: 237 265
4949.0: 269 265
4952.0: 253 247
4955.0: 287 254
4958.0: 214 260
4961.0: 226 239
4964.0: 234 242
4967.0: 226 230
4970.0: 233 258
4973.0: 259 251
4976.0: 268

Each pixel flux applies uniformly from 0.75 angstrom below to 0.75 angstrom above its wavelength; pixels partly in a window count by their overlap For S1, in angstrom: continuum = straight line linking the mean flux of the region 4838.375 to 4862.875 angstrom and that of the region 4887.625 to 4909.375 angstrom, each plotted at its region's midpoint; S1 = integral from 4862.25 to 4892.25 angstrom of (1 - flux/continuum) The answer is 2.3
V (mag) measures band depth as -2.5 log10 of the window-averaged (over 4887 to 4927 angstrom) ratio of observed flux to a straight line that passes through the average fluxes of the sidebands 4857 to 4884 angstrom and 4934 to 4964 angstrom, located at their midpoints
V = -0.04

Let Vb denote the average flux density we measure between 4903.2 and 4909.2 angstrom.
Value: 251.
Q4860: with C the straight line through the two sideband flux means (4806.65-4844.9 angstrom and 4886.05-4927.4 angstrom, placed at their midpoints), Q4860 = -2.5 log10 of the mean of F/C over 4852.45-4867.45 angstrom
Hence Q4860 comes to 0.06 mag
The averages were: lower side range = 246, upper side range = 249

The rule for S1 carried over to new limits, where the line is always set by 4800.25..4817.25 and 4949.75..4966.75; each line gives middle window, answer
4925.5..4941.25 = 0.27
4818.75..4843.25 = 0.98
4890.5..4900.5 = -0.12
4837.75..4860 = 1.81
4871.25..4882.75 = 0.85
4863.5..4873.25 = 1.76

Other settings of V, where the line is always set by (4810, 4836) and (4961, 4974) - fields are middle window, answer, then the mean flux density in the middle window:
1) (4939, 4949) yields -0.04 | 250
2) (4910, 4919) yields -0.06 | 255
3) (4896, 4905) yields -0.04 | 251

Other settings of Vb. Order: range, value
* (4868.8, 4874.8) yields 226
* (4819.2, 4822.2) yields 244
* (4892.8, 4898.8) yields 259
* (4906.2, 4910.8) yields 231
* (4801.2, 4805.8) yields 254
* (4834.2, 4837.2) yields 238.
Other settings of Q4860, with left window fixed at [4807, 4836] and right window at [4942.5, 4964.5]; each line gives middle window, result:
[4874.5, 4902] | 0.02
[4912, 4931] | 0.01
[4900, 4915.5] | 0.01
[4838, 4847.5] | 0.03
